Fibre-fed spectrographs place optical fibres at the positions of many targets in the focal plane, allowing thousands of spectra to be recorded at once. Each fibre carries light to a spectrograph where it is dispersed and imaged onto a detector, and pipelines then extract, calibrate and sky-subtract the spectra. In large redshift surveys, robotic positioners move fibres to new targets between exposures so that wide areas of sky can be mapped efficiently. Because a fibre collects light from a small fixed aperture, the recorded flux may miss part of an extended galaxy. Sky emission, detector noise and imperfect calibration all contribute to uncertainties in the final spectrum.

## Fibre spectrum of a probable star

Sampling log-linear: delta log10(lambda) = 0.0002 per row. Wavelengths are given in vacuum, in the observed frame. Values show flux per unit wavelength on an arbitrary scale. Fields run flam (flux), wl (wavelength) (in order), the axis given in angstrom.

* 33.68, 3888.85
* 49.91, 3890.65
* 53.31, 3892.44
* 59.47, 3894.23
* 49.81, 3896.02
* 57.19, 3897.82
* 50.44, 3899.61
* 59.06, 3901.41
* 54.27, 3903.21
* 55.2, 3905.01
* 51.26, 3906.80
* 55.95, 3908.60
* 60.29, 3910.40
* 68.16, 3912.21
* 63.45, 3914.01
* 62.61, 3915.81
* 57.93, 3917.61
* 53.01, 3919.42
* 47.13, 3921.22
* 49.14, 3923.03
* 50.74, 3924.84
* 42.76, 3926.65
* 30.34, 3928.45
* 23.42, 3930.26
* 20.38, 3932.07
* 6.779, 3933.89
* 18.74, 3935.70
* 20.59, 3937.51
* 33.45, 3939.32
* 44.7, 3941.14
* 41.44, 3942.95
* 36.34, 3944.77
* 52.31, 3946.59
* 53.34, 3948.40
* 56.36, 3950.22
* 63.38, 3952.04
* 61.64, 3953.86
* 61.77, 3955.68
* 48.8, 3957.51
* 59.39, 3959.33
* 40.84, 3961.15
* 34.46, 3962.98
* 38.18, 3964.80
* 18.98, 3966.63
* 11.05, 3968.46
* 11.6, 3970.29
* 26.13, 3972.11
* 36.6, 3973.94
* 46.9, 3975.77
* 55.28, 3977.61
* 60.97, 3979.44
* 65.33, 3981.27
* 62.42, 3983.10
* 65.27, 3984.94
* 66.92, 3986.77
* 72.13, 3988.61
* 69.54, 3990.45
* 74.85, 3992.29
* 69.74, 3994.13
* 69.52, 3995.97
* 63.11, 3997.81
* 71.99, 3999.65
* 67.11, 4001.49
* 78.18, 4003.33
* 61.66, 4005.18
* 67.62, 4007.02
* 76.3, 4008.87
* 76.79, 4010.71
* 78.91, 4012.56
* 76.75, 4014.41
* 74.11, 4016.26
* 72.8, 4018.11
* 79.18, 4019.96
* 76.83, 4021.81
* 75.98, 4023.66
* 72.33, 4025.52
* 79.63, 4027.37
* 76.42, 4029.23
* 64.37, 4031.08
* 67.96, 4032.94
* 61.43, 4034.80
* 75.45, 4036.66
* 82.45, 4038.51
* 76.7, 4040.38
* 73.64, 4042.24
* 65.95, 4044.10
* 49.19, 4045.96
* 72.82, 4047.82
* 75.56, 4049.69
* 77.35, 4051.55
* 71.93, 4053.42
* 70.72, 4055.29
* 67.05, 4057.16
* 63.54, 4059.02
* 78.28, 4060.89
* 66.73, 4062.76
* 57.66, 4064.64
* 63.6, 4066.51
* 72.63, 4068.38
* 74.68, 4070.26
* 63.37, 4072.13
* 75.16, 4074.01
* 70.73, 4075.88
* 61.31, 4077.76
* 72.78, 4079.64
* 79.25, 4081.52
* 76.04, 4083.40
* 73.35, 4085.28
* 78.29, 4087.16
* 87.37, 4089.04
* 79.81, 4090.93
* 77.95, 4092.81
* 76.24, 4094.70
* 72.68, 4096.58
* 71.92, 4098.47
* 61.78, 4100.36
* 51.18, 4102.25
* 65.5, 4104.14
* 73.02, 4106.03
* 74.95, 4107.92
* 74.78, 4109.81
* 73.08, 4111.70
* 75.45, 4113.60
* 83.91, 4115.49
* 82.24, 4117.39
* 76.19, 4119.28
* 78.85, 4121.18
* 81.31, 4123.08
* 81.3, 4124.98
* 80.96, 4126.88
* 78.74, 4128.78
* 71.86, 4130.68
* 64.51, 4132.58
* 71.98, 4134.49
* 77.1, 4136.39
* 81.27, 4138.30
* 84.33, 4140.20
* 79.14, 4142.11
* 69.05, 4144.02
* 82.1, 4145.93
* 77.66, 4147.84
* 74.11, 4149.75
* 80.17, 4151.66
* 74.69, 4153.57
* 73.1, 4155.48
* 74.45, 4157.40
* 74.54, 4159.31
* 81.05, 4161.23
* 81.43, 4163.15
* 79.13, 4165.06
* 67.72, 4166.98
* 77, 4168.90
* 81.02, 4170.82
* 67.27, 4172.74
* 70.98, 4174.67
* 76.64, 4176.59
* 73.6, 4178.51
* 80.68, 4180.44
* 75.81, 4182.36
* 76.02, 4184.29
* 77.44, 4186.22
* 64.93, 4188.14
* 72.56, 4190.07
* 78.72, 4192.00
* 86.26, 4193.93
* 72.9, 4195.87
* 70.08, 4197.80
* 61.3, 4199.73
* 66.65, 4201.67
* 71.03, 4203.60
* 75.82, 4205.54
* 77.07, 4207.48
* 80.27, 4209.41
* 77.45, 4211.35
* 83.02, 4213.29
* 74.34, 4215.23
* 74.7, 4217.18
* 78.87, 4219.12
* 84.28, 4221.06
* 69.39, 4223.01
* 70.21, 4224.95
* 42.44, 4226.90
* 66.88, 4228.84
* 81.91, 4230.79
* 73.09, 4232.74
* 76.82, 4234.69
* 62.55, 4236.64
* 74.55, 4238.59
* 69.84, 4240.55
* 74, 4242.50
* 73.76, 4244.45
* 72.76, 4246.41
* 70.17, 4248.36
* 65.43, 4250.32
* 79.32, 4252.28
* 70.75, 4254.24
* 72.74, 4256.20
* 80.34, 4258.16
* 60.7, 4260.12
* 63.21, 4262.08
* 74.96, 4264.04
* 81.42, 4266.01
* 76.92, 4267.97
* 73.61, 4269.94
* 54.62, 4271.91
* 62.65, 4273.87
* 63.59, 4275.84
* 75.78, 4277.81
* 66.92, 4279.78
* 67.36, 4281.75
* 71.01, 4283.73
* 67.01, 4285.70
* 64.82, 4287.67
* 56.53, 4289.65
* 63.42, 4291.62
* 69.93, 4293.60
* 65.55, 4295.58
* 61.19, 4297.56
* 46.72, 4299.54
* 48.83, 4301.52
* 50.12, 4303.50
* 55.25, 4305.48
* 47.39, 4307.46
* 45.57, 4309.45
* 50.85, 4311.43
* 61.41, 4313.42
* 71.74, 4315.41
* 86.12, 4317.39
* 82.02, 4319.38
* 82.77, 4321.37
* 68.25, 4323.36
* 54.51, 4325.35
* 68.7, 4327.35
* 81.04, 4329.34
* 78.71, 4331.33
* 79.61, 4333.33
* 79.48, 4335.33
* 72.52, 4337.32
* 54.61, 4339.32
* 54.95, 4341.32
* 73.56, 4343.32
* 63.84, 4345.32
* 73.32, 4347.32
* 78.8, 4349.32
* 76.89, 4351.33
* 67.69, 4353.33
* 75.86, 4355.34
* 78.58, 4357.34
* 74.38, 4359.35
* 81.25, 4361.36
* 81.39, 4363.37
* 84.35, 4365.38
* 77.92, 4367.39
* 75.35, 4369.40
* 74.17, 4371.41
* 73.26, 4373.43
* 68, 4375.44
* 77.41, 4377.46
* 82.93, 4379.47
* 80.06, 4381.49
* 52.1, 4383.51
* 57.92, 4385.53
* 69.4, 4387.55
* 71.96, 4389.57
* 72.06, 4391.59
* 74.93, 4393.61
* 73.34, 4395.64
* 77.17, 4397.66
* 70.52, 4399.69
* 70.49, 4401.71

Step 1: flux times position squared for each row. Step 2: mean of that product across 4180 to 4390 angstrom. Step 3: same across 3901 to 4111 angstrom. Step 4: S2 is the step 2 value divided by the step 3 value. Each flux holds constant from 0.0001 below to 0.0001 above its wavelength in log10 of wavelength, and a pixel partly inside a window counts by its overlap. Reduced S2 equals 1.31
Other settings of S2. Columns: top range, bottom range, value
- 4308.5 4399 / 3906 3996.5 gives 1.83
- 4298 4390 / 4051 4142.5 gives 1.06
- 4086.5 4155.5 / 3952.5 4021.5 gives 1.37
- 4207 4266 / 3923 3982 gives 2.09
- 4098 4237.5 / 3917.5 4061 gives 1.40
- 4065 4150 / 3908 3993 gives 1.72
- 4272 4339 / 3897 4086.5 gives 1.28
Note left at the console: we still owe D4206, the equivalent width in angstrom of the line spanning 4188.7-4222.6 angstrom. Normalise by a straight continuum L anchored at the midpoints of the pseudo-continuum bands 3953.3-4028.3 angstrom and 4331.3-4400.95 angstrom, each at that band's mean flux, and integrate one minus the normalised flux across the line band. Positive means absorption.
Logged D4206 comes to -3.87 angstrom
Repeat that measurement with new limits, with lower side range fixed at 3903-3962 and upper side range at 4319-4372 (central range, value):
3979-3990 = -3.4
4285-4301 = 2.0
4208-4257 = -4.8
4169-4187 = -3.6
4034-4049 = -4.5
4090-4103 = -2.9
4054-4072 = -4.2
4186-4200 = -2.1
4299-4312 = 4.0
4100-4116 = -3.3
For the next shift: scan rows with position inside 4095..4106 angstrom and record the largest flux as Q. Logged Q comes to 72.68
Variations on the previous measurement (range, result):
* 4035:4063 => 82.45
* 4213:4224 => 84.28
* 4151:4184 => 81.43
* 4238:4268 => 81.42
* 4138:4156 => 84.33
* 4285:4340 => 86.12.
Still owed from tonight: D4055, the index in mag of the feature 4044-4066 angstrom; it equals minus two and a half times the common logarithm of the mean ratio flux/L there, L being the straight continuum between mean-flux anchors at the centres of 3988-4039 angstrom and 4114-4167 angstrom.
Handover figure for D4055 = 0.09 mag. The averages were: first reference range 72.5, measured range 68.1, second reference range 77.4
